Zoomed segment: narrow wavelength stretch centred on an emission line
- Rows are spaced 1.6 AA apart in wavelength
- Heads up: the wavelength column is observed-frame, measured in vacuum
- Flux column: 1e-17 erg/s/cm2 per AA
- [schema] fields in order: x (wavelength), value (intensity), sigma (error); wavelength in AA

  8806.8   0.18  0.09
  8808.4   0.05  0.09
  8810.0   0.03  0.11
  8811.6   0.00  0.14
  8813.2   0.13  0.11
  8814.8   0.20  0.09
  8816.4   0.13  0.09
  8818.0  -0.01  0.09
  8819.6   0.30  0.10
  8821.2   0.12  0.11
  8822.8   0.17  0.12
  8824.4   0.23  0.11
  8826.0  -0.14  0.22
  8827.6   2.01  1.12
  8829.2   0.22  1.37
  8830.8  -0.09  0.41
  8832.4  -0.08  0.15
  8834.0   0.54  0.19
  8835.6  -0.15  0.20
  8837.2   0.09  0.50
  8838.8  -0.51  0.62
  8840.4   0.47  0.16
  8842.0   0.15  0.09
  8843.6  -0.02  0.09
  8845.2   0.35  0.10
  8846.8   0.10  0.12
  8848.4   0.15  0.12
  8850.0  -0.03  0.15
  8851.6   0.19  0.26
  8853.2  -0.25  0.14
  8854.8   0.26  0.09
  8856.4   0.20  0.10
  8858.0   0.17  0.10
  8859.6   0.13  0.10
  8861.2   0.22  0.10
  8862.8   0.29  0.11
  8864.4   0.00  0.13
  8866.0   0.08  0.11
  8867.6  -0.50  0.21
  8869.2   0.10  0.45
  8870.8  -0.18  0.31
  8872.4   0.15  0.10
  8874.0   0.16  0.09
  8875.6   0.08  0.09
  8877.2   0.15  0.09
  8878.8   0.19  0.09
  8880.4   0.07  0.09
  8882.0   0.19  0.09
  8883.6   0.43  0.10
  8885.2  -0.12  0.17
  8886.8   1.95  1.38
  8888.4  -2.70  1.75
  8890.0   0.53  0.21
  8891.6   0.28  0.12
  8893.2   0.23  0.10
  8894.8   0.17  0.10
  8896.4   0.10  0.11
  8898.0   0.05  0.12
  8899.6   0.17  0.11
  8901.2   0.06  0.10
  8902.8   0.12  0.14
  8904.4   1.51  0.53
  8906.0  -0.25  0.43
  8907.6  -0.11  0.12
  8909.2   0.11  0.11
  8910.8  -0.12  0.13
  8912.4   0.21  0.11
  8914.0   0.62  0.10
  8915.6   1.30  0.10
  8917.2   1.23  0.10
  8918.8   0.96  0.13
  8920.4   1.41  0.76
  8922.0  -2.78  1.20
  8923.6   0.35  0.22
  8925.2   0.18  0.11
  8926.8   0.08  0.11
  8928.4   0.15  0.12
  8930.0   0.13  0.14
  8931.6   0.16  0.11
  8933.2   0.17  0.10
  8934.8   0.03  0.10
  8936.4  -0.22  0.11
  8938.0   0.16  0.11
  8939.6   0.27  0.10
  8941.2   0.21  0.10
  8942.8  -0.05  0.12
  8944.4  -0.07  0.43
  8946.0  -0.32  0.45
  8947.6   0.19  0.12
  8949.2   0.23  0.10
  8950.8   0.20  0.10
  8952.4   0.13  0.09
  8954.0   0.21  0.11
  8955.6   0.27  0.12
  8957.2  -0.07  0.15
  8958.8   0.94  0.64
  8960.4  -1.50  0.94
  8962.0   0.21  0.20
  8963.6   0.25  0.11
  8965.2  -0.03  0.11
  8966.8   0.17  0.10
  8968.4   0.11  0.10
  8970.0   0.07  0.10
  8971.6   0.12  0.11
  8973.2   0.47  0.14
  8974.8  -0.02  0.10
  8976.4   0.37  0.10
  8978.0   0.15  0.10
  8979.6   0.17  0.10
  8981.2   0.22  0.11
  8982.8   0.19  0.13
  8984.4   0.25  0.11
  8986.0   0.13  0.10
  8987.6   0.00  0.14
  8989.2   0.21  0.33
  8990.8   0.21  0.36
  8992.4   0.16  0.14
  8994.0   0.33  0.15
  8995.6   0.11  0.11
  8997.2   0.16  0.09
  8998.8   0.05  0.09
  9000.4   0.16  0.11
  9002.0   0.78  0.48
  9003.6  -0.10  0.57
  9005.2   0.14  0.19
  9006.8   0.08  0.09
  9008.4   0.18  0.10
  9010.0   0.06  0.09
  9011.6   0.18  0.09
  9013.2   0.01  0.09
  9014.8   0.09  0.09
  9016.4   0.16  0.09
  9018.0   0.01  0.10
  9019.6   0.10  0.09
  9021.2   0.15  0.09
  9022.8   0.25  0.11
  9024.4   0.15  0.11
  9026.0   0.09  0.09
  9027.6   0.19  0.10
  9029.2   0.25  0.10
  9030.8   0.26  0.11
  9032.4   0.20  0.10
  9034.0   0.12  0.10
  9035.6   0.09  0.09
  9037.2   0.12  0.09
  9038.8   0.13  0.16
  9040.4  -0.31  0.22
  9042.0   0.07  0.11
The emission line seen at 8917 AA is H-beta 4861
